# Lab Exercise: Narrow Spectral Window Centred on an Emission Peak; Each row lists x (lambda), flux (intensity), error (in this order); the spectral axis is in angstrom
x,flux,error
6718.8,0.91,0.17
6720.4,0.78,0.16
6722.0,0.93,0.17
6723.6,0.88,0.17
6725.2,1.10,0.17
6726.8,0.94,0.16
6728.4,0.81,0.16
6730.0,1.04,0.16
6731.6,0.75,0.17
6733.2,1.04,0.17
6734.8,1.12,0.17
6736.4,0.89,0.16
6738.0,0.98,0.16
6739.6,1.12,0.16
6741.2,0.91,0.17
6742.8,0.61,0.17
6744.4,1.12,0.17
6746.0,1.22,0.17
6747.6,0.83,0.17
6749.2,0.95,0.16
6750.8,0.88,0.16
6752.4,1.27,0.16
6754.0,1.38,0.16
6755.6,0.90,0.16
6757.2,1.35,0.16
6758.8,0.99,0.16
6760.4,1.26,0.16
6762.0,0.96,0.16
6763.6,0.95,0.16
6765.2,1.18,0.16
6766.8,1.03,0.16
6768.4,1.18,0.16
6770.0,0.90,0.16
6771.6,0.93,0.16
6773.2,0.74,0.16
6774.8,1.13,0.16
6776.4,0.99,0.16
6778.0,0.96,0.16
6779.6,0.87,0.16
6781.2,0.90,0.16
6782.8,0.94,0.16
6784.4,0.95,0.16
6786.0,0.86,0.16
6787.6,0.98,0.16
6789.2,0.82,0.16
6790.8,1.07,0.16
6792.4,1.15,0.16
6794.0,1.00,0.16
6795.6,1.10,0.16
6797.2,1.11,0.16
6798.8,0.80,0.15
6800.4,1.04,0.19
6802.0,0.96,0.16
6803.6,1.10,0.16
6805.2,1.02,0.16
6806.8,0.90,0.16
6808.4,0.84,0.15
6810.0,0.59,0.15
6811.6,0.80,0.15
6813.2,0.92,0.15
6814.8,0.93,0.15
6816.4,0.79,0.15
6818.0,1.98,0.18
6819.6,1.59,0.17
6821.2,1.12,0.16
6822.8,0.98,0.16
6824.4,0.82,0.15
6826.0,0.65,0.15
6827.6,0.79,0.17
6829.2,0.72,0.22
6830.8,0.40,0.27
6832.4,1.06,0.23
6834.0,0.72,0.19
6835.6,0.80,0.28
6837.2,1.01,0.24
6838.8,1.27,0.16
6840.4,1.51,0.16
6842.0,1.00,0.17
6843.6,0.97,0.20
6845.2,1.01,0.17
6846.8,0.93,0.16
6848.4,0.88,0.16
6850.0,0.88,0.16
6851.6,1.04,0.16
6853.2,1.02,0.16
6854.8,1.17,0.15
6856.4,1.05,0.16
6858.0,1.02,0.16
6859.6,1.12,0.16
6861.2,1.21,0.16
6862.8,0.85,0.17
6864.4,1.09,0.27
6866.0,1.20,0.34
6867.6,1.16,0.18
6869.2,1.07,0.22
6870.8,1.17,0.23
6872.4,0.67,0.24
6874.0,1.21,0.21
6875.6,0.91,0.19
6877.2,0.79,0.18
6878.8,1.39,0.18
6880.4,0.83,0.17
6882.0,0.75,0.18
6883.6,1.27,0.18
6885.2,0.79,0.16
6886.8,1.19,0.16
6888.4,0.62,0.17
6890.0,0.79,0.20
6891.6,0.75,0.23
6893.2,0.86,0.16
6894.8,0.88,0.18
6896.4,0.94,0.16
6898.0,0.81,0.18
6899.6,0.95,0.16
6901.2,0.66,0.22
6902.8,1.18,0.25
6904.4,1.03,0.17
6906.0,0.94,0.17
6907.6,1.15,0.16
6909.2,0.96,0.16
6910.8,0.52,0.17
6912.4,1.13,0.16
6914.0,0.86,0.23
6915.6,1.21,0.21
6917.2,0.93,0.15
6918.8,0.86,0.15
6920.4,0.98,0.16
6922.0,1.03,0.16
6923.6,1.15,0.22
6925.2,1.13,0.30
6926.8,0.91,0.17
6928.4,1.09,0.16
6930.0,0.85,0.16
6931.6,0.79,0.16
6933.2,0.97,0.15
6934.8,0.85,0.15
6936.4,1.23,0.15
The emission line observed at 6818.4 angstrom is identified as Halpha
